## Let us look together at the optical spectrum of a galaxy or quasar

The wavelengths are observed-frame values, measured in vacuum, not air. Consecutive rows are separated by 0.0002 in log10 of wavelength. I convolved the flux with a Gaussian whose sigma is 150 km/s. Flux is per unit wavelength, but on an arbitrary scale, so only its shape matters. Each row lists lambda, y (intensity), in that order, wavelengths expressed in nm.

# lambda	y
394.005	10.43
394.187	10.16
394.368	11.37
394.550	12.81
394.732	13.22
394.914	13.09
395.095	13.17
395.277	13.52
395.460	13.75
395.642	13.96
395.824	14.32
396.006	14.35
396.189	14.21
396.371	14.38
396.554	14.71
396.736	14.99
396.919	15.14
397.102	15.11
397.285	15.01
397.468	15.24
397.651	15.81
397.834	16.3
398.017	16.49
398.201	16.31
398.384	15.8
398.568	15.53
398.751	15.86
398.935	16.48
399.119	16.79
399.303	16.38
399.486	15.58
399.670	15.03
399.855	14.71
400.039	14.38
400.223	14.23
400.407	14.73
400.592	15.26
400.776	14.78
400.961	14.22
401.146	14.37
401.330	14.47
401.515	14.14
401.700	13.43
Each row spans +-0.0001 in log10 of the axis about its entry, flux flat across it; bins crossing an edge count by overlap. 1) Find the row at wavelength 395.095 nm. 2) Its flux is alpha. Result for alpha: 13.17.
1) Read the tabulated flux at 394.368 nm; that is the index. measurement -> 11.37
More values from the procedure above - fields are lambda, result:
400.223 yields 14.23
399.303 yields 16.38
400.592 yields 15.26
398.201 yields 16.31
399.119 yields 16.79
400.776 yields 14.78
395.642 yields 13.96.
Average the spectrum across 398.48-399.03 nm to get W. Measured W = 16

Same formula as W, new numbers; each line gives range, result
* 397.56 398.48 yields 16.1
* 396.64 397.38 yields 15.1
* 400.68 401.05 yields 14.5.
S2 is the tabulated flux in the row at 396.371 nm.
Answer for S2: 14.38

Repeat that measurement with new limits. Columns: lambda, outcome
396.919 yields 15.14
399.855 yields 14.71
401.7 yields 13.43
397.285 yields 15.01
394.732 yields 13.22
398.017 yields 16.49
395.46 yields 13.75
